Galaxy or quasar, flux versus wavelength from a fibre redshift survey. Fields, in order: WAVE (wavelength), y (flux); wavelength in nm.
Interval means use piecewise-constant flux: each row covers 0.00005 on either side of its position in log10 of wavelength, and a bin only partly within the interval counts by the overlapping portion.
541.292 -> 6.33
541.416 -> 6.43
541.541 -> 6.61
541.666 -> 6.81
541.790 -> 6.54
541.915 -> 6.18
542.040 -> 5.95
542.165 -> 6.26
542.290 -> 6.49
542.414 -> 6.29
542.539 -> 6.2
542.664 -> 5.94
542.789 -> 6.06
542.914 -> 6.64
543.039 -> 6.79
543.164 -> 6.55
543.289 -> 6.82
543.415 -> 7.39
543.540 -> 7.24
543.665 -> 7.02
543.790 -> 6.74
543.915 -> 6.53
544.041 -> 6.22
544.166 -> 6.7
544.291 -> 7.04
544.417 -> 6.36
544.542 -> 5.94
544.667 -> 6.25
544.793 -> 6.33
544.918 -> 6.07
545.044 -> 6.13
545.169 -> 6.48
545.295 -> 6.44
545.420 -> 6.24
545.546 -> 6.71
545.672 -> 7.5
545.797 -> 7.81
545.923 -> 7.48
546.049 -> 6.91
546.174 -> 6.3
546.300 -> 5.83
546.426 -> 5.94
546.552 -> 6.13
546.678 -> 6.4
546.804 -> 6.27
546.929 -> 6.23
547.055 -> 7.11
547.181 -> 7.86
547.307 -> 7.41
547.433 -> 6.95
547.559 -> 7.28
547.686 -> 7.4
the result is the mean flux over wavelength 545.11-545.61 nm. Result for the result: 6.46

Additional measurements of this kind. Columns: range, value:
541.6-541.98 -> 6.51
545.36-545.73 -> 6.8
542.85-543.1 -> 6.71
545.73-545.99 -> 7.63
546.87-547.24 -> 7.07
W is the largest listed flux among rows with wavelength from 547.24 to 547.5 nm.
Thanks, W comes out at 7.41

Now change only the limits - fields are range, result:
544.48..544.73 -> 6.25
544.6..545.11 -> 6.33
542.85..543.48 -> 7.39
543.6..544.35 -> 7.04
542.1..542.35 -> 6.49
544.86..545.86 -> 7.81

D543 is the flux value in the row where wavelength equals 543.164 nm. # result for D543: 6.55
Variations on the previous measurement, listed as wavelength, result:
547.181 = 7.86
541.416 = 6.43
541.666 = 6.81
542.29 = 6.49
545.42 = 6.24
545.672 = 7.5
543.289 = 6.82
